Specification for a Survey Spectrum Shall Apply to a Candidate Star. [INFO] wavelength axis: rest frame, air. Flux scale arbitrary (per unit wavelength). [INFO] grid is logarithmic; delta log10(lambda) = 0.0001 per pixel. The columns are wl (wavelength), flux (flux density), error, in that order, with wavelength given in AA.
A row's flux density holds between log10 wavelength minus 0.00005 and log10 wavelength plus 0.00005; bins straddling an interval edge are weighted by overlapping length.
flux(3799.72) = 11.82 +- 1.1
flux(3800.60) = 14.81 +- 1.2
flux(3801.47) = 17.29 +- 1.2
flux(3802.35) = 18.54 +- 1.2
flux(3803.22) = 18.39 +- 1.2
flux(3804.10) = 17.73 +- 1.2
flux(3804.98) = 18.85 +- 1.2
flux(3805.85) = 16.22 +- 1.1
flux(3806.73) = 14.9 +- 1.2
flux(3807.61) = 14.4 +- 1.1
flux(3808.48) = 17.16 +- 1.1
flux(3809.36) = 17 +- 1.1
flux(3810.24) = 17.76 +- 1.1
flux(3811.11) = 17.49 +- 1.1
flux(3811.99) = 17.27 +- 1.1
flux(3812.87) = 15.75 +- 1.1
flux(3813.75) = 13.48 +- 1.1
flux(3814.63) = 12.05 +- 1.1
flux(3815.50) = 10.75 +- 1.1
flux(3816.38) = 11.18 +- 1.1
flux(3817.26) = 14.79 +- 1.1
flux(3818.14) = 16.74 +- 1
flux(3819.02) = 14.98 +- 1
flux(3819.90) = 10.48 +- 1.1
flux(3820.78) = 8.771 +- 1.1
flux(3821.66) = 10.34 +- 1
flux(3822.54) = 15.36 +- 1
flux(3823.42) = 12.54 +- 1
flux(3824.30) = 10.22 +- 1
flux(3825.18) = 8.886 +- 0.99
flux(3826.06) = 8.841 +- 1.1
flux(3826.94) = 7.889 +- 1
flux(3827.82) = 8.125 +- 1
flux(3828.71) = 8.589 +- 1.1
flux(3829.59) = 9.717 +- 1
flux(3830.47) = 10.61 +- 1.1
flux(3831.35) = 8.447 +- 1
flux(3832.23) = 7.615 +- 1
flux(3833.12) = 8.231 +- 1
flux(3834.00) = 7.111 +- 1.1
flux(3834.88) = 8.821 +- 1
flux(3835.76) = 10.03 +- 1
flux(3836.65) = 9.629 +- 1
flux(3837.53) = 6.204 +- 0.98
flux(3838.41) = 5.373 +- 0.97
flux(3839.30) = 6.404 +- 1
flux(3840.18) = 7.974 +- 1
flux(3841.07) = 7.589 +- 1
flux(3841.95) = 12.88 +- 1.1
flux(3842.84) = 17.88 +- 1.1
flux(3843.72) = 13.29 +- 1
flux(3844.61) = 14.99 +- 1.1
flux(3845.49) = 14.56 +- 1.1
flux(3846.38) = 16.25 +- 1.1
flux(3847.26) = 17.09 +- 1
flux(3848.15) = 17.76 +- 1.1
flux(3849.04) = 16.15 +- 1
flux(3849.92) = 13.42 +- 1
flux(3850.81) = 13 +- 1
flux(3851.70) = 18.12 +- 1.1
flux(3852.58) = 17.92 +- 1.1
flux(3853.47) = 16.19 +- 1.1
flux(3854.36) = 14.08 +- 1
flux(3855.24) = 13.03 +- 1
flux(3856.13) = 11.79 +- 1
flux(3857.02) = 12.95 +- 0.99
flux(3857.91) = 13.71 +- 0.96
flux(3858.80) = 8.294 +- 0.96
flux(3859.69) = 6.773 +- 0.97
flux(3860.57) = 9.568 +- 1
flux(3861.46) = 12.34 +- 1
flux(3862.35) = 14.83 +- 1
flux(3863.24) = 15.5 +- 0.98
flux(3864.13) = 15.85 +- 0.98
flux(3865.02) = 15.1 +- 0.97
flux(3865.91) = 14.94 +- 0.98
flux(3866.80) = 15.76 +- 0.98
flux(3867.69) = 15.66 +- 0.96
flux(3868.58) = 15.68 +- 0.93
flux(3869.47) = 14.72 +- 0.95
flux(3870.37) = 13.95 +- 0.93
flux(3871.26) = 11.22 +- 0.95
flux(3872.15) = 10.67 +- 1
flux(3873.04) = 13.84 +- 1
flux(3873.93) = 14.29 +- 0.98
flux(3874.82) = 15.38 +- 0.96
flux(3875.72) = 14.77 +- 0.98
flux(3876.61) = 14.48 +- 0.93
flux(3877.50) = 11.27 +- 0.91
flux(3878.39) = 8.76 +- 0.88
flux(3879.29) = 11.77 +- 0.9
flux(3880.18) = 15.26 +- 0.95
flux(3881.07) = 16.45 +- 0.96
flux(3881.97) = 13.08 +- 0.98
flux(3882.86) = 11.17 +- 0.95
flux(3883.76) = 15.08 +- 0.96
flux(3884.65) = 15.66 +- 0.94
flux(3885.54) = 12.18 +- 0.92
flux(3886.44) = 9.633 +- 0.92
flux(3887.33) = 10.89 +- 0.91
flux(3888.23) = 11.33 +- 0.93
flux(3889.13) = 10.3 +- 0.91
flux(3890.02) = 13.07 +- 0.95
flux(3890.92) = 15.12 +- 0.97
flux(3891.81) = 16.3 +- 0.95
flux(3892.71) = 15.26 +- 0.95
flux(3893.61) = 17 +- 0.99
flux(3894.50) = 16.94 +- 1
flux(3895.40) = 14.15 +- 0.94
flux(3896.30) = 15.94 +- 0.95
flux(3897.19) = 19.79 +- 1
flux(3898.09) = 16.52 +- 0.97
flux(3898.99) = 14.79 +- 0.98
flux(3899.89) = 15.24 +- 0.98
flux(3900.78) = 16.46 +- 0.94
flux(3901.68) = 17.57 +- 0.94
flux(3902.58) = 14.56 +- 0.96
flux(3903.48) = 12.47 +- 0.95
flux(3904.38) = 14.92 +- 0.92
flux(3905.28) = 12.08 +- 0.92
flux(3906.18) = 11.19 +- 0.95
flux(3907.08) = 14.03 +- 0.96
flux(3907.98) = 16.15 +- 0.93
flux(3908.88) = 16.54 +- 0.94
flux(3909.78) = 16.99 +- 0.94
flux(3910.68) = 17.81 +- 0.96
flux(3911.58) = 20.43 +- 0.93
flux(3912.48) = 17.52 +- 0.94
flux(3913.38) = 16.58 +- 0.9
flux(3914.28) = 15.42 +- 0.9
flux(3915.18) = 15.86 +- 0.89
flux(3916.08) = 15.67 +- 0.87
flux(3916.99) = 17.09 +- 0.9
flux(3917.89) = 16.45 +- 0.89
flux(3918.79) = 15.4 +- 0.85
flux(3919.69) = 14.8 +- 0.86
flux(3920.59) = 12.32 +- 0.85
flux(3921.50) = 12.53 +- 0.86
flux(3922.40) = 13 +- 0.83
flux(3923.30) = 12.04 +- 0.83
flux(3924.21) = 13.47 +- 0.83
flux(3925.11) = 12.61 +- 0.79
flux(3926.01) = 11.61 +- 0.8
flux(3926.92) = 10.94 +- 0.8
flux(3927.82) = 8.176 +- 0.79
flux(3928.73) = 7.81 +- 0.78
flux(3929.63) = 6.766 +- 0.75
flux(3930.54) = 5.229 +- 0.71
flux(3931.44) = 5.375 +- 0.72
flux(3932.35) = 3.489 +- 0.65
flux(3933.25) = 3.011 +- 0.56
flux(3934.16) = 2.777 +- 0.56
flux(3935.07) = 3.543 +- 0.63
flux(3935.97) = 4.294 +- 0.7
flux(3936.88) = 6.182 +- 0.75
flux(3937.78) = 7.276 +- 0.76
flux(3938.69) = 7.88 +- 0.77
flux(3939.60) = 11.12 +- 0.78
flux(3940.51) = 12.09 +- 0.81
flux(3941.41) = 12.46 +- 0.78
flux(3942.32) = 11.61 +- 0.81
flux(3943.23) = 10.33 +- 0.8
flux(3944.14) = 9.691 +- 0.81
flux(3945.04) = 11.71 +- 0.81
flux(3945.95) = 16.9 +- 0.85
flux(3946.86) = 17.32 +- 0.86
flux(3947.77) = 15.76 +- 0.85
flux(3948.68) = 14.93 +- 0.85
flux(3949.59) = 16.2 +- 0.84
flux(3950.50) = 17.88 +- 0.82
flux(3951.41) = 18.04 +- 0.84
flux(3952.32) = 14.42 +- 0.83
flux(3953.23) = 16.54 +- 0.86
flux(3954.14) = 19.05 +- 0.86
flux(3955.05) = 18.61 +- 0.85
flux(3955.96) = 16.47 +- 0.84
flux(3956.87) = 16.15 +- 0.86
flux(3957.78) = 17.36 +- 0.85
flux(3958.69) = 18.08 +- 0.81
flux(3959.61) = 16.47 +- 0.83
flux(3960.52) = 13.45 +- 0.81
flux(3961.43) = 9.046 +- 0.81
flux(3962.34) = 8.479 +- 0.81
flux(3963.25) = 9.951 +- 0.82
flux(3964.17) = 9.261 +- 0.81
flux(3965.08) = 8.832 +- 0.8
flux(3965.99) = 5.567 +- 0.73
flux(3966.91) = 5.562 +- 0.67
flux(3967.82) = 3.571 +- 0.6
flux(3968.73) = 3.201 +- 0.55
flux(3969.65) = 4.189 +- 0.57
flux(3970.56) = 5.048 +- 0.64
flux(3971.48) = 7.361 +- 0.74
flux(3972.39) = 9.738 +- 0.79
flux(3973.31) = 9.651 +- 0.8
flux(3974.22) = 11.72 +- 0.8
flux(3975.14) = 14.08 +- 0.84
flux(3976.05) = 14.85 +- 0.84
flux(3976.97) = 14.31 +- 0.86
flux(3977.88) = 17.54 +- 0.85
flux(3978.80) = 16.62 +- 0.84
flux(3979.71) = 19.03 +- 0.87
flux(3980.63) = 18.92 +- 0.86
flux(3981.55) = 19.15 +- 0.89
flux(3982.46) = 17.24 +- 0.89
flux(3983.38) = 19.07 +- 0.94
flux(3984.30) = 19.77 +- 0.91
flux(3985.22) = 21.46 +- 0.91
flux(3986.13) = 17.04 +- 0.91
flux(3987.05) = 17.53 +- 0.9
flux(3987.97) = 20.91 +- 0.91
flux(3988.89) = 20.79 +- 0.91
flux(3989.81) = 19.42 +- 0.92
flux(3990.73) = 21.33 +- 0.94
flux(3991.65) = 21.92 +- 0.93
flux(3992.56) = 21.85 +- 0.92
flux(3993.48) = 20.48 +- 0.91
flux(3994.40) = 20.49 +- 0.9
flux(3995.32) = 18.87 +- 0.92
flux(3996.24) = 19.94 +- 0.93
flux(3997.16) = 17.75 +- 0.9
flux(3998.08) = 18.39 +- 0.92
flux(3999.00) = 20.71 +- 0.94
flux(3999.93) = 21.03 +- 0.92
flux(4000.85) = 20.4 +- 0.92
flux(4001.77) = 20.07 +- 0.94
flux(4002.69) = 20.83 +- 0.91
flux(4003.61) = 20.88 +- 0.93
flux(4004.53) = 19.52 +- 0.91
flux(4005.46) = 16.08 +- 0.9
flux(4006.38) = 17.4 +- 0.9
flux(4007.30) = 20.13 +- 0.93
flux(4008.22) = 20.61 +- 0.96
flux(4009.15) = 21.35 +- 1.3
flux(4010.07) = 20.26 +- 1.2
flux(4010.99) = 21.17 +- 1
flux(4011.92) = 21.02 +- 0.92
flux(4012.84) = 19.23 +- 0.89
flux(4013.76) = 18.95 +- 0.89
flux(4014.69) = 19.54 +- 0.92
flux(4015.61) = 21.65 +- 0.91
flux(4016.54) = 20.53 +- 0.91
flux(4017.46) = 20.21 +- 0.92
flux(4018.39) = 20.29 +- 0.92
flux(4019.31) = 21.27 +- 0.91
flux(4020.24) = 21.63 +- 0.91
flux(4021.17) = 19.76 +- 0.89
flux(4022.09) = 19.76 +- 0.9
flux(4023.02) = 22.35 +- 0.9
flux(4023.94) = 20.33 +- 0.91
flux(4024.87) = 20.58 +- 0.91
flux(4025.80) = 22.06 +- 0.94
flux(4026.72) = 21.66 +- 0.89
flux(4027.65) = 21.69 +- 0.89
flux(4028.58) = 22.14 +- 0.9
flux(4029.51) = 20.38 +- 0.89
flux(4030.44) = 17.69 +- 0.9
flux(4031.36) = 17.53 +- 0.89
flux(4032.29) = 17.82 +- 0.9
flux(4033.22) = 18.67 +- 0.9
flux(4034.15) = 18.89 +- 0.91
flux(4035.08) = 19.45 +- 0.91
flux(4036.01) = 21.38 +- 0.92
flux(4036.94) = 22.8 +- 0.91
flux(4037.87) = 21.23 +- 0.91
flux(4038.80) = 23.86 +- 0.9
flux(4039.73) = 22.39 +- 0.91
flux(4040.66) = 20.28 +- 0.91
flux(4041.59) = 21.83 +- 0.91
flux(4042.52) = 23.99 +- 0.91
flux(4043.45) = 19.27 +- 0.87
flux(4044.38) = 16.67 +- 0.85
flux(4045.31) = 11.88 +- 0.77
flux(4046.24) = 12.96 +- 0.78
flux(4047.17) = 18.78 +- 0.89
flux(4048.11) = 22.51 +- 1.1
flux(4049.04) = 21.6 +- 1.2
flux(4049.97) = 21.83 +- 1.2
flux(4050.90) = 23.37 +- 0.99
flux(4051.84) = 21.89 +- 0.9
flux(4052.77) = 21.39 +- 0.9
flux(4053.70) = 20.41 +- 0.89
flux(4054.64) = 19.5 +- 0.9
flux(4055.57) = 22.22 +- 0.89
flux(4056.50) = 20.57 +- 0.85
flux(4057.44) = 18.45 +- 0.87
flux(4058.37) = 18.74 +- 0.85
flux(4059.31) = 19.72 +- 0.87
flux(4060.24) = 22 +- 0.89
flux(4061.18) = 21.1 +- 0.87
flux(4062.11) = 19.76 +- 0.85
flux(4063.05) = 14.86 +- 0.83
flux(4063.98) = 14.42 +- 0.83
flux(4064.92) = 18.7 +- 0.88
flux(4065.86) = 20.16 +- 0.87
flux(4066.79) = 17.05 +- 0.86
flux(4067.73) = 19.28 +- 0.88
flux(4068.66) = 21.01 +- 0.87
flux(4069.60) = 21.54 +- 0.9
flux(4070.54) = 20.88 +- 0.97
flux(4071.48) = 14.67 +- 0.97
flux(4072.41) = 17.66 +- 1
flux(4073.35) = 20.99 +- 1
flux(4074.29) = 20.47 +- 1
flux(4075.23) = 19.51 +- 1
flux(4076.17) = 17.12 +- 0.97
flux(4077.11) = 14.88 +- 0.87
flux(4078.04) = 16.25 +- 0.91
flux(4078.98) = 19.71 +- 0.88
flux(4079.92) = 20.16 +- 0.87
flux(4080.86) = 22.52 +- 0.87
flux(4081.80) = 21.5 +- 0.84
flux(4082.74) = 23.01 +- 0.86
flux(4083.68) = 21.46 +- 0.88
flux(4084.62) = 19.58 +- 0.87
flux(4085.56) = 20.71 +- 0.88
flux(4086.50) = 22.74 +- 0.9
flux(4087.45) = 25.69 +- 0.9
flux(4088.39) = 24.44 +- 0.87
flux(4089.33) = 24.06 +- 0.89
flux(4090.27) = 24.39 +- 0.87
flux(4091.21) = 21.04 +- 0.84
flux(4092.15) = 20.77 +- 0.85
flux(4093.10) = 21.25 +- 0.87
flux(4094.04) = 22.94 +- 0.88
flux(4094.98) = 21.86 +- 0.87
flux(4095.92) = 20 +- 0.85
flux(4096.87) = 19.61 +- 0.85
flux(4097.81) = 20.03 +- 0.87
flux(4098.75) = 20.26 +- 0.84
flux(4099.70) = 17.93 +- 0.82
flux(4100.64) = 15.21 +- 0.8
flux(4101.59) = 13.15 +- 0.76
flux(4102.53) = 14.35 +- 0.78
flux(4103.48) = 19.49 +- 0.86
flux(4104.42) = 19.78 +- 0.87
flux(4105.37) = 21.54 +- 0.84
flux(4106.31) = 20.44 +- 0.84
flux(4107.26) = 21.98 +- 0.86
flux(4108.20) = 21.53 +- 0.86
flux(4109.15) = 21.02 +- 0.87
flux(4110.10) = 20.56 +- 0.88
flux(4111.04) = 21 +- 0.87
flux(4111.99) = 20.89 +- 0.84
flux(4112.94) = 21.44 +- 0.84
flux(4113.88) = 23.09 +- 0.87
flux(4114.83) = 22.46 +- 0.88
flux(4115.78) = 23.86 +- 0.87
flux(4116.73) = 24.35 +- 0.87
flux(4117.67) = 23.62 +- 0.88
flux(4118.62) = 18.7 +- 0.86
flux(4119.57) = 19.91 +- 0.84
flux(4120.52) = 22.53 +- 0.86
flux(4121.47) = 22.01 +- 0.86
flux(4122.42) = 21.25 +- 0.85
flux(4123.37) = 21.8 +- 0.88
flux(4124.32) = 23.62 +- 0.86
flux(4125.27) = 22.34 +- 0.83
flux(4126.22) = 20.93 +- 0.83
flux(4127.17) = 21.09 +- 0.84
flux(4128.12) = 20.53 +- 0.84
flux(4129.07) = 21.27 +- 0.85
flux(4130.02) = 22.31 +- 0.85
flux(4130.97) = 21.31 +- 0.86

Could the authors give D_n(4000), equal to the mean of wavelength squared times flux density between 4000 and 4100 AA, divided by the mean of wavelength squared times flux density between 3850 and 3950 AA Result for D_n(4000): 1.7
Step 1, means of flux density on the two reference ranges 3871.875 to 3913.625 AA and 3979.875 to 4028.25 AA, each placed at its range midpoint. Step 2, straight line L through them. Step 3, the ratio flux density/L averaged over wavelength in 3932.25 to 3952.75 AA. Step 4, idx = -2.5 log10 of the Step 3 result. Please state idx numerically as 0.49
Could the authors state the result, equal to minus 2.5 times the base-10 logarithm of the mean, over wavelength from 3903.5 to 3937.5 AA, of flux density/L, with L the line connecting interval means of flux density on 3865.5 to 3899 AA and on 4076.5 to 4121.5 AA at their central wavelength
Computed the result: 0.262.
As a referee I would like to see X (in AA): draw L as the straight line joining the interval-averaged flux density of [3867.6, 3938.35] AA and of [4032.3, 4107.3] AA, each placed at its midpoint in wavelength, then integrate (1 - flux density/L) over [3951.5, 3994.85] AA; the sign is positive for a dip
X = 3.35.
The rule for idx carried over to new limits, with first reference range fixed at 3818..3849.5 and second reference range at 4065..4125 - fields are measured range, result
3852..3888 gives -0.093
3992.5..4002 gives -0.173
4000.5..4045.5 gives -0.133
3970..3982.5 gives 0.180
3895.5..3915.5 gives -0.165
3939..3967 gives 0.130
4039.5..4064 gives -0.046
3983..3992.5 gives -0.201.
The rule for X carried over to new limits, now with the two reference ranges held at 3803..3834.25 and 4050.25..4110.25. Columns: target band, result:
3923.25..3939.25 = 8.66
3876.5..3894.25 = 1.68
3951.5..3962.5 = 0.65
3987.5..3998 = -1.59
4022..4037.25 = -1.36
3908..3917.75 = -1.00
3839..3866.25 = 0.18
